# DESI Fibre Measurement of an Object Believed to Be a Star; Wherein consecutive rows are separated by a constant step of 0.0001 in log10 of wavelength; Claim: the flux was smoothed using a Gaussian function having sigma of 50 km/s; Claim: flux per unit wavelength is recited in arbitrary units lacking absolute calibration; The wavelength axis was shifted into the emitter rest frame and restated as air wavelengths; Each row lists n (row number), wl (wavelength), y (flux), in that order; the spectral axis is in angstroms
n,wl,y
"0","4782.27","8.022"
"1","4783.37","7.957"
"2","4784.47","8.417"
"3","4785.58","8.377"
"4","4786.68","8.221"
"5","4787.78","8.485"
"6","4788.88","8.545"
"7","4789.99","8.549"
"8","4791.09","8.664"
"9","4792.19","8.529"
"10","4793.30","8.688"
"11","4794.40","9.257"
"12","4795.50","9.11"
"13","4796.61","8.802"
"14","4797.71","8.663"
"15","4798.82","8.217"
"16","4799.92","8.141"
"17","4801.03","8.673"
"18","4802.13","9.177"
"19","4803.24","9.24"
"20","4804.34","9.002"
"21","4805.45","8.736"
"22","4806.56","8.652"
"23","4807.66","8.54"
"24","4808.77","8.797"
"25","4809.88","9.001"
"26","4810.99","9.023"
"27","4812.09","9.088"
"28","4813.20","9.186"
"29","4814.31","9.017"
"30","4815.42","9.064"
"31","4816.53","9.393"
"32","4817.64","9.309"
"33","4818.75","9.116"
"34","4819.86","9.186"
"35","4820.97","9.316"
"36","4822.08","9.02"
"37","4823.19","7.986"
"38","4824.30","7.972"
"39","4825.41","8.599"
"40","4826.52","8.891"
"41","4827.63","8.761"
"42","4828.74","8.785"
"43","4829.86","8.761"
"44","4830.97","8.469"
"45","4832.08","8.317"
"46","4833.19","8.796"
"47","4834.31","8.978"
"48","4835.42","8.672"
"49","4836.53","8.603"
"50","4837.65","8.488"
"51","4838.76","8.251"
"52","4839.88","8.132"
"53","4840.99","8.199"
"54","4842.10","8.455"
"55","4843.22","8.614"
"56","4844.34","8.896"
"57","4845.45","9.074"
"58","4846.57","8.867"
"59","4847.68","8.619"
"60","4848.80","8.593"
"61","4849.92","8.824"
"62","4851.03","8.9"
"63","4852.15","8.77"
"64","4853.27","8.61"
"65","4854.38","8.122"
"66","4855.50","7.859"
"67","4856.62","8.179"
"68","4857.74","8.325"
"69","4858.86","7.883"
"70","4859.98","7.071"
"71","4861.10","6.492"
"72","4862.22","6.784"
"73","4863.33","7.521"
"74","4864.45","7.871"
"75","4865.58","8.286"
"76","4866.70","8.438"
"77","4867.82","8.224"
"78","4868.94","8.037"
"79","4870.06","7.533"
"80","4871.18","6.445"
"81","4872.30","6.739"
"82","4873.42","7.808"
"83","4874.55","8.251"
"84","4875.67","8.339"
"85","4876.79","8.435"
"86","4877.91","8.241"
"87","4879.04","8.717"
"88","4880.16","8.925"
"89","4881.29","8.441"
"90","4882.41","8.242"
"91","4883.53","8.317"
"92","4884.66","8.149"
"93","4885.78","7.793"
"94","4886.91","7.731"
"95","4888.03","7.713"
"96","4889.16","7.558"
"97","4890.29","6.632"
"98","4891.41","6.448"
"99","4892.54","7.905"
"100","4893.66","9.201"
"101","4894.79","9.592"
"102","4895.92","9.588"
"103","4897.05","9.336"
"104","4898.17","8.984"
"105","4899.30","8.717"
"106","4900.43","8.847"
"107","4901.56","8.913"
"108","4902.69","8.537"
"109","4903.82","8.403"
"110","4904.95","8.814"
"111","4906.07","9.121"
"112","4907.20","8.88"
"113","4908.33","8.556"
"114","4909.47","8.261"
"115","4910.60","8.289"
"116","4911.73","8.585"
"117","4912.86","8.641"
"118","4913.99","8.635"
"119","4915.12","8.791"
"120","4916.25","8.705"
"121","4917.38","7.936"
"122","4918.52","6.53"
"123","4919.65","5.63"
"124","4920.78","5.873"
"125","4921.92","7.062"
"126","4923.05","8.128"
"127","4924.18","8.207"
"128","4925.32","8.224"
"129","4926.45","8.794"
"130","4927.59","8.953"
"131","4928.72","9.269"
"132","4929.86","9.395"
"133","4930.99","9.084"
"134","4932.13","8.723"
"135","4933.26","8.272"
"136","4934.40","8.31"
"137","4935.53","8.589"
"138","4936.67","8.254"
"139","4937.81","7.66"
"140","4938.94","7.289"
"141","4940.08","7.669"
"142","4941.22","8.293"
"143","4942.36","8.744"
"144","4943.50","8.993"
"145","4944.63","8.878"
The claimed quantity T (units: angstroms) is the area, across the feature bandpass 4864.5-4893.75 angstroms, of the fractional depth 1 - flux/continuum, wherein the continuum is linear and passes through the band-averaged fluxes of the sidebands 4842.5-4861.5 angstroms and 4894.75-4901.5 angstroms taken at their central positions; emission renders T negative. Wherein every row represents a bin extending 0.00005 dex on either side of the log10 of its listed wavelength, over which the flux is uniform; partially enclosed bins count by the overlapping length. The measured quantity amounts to 2.9 angstroms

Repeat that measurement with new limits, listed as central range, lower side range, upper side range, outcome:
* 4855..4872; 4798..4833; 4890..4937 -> 1.89 angstroms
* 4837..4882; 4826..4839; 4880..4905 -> 1.94 angstroms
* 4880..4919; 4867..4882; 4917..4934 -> -1.83 angstroms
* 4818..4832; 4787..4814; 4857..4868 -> -0.65 angstroms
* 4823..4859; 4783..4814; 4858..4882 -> -1.50 angstroms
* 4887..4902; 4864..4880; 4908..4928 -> -0.79 angstroms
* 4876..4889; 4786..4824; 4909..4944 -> 0.30 angstroms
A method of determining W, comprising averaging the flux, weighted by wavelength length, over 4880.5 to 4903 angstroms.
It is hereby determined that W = 8.33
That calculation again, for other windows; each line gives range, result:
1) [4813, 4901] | 8.36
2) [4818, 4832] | 8.73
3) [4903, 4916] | 8.64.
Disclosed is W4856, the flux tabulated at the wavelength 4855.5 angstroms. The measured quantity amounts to 7.859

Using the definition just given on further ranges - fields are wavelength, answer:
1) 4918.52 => 6.53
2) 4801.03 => 8.673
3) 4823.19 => 7.986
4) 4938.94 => 7.289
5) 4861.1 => 6.492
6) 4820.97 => 9.316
